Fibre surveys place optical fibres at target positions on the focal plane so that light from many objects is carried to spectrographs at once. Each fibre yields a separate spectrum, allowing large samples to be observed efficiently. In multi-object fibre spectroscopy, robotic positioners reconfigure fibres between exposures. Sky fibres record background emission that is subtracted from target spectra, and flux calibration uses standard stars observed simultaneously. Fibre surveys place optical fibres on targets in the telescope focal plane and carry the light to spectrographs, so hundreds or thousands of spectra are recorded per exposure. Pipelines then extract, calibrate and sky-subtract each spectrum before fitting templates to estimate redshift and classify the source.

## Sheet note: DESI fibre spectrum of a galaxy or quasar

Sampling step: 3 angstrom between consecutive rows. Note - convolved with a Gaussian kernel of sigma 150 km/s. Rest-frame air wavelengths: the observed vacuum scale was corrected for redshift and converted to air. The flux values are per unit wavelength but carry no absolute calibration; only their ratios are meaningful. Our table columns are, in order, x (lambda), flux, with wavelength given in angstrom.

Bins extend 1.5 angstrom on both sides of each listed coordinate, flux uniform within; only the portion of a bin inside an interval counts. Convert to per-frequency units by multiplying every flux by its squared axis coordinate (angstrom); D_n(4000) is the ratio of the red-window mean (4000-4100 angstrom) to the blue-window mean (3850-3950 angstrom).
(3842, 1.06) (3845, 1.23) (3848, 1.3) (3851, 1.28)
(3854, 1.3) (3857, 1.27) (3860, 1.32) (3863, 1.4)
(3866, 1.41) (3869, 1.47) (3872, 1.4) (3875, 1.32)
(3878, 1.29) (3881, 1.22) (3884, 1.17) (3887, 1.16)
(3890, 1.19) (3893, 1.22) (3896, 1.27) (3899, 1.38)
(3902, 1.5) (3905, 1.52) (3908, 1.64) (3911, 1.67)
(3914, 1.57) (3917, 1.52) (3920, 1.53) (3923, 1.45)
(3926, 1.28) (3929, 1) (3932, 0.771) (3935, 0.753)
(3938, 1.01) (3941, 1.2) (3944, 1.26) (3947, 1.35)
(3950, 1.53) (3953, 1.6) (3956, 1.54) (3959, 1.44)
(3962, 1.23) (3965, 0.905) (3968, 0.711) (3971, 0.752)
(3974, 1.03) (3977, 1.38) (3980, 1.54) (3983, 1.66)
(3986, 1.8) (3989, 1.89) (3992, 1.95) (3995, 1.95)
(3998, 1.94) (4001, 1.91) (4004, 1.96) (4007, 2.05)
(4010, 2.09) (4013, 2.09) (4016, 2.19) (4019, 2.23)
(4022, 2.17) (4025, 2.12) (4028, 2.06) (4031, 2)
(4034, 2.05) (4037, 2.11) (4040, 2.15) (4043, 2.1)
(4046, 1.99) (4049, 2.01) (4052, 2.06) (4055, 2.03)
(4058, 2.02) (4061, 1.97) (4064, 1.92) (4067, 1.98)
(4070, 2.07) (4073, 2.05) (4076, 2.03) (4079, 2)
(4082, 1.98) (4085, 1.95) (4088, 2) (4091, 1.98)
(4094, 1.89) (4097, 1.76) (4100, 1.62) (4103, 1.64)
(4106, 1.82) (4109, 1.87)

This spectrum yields 1.67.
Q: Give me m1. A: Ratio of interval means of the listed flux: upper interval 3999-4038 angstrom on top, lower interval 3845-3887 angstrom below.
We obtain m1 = 1.59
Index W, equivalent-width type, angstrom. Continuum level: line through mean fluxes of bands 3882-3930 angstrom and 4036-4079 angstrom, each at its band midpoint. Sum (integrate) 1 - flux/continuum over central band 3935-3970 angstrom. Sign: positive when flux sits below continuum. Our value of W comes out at 7.9 angstrom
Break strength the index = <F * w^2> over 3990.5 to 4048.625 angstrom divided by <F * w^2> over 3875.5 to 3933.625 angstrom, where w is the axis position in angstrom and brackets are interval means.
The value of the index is 1.6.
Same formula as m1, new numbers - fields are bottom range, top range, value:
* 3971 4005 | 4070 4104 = 1.14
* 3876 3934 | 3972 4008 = 1.31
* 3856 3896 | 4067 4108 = 1.47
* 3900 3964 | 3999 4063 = 1.53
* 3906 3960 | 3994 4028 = 1.54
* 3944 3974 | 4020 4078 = 1.68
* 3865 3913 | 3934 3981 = 0.88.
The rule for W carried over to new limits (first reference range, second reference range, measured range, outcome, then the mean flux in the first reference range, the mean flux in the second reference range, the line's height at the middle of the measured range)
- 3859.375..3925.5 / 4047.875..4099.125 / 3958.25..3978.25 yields 7.2 angstrom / 1.39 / 1.98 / 1.64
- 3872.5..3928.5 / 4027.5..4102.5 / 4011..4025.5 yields -2.8 angstrom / 1.38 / 1.99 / 1.81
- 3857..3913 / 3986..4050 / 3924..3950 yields 8.3 angstrom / 1.36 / 2.04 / 1.63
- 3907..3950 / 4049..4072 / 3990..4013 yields -4.0 angstrom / 1.29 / 2.01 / 1.69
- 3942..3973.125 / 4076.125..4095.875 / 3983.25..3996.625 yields -4.4 angstrom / 1.23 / 1.97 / 1.41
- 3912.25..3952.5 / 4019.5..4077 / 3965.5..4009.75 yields 1.3 angstrom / 1.26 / 2.05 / 1.64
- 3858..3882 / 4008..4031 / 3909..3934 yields 4.2 angstrom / 1.35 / 2.12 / 1.62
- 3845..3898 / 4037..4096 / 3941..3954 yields 1.4 angstrom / 1.29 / 2.01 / 1.57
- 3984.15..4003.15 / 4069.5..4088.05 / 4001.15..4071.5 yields -3.7 angstrom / 1.9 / 2.01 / 1.96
